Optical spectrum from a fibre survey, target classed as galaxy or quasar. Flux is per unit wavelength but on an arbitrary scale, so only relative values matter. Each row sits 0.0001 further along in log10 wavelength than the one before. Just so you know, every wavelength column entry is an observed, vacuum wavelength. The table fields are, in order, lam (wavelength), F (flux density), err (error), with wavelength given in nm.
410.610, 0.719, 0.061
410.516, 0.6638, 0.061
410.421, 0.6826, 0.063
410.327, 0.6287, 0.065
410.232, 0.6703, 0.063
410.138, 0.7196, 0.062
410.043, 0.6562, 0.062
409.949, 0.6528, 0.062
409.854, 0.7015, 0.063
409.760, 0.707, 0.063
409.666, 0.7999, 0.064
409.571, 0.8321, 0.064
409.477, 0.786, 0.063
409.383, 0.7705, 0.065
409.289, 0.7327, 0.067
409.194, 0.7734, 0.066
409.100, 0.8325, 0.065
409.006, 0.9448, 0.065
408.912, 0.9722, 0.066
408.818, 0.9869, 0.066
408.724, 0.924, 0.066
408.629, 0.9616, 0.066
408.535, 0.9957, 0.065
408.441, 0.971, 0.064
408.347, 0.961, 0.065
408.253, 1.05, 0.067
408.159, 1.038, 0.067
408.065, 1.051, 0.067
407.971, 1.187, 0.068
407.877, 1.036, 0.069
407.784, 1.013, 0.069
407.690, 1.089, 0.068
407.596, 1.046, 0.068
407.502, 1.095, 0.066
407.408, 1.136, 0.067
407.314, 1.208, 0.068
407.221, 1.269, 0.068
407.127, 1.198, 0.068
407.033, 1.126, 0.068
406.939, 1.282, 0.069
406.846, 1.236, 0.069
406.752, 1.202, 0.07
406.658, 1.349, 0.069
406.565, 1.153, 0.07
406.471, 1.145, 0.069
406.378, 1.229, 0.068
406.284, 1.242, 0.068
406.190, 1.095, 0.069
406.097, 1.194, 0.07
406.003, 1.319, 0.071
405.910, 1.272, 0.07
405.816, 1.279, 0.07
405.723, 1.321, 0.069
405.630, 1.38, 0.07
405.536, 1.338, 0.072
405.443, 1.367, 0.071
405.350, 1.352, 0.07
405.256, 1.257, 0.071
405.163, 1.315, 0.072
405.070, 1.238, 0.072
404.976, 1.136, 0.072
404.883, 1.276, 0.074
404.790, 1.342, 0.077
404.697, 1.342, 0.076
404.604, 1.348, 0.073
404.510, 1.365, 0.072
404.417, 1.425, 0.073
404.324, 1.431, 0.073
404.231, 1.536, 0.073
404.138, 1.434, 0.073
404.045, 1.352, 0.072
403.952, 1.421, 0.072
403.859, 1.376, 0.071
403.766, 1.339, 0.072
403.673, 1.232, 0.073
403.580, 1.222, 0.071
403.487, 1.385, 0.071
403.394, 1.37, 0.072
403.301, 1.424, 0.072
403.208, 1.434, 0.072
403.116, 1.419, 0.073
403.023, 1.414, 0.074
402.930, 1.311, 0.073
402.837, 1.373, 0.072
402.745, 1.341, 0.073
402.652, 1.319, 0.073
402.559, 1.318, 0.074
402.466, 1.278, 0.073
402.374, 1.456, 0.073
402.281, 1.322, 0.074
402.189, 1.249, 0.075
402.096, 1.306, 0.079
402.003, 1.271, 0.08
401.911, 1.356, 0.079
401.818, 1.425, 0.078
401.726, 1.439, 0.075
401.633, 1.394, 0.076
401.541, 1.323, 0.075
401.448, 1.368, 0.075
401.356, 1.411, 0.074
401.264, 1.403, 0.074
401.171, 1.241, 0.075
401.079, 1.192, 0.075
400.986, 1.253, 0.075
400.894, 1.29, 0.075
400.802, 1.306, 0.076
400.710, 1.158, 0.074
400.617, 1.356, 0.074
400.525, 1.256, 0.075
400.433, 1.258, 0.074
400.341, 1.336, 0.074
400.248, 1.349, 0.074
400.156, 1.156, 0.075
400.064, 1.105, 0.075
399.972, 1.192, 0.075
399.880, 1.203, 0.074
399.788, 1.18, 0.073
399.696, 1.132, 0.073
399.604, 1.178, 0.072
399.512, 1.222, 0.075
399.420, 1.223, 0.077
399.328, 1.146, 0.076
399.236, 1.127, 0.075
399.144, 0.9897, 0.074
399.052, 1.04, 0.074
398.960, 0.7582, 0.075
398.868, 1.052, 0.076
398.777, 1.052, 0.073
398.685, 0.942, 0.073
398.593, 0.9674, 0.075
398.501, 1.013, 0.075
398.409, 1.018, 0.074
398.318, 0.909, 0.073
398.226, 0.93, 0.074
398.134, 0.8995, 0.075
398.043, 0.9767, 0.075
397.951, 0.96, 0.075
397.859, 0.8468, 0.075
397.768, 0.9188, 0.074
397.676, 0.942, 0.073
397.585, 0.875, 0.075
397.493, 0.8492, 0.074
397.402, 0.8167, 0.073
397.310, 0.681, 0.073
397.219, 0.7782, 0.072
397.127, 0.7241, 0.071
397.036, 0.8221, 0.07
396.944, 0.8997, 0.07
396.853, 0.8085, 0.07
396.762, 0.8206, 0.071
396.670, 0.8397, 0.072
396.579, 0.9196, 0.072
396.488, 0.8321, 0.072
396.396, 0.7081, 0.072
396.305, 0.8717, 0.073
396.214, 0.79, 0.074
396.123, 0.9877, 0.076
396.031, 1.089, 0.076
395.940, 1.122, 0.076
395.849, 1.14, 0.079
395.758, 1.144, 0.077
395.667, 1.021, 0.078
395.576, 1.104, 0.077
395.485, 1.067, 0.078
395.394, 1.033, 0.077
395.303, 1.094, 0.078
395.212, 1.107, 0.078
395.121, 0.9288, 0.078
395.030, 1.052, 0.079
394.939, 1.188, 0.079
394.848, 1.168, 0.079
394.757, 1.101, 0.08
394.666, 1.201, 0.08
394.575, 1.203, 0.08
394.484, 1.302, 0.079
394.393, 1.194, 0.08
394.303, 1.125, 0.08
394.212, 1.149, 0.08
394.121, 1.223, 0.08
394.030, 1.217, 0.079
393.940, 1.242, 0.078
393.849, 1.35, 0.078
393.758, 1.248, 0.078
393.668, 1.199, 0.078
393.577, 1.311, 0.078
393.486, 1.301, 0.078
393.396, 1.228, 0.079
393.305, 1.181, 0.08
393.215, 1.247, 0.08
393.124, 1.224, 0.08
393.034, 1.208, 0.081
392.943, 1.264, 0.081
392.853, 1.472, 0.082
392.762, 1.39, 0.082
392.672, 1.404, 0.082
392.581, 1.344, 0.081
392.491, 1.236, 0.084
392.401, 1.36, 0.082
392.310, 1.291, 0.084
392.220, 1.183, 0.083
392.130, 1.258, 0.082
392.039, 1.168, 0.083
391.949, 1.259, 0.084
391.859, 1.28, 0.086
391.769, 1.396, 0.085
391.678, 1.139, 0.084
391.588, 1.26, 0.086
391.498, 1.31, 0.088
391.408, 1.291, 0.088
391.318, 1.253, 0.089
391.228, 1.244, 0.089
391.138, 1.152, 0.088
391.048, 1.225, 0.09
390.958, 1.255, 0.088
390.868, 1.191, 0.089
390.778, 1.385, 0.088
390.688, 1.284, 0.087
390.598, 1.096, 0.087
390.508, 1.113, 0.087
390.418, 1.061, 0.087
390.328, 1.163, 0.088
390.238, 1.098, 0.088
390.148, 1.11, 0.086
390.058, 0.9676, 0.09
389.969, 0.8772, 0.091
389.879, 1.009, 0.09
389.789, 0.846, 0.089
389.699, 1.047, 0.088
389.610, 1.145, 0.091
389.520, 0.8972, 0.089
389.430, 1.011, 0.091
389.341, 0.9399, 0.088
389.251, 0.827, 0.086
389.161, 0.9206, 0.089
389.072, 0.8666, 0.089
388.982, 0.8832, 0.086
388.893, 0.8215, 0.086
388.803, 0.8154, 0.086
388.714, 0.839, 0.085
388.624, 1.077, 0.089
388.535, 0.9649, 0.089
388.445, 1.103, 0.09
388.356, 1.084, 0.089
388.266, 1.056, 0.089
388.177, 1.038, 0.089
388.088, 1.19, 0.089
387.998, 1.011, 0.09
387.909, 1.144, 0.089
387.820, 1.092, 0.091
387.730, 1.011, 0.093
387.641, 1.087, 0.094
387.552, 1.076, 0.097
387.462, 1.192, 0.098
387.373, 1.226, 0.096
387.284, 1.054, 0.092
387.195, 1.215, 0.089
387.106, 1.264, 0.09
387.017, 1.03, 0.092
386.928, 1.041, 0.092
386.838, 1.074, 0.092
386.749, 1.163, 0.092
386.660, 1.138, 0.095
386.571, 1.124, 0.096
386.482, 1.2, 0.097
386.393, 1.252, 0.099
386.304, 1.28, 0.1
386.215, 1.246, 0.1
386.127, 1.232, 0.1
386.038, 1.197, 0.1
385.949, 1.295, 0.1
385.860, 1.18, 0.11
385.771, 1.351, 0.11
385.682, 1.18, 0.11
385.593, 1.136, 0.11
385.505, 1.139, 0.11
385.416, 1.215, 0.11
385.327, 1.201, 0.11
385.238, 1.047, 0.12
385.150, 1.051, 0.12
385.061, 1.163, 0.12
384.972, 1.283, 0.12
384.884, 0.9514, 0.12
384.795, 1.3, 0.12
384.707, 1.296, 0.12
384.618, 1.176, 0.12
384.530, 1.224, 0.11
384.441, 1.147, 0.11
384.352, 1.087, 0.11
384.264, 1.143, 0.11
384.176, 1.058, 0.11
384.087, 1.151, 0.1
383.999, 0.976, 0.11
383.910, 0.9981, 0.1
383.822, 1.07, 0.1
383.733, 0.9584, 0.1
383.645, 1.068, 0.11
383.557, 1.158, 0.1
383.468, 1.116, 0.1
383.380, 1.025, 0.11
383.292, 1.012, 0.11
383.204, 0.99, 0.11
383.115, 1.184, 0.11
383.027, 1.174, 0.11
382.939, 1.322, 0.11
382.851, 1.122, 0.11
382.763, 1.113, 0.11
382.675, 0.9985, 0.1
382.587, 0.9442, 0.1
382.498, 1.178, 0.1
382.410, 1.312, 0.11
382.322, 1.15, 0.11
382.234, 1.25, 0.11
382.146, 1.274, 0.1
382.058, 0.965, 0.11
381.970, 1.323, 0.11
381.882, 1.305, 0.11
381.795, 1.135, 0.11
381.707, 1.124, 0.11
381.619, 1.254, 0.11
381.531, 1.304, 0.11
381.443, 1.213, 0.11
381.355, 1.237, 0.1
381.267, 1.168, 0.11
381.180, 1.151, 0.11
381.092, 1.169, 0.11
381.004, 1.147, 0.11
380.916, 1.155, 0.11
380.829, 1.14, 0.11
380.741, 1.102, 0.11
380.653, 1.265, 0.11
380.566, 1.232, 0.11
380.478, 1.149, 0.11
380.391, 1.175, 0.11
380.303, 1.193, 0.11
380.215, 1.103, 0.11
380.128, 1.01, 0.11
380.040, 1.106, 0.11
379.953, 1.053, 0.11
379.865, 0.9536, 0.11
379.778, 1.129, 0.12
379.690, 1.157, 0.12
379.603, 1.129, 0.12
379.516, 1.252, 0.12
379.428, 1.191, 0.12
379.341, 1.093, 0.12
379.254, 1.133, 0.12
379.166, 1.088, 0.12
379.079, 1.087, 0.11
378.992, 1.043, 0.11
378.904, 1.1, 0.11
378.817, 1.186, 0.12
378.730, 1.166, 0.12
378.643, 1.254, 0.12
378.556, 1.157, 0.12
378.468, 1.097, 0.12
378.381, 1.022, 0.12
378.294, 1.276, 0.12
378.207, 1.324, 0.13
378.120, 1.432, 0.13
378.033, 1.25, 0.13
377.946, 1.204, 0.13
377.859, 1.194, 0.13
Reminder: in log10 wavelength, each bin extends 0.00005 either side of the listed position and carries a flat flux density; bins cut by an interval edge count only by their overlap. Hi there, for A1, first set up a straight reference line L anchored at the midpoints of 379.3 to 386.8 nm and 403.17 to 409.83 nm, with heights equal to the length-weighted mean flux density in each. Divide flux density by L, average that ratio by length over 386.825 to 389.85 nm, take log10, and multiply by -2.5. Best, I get 0.13 mag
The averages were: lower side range 1.15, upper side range 1.17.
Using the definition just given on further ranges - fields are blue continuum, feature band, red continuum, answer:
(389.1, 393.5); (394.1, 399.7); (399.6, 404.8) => 0.25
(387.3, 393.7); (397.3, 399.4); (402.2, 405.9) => 0.30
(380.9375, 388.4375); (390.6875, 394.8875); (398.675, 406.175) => -0.04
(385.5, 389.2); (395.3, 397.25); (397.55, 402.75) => 0.23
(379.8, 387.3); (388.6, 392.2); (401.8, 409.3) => 0.08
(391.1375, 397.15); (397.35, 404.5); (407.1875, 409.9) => -0.15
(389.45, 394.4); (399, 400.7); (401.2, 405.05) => 0.11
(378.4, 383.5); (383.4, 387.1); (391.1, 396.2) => 0.02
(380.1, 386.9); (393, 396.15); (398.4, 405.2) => 0.06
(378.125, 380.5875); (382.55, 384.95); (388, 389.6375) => -0.04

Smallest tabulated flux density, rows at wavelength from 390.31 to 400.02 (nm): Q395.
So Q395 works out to 0.681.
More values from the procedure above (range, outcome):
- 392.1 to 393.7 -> 1.181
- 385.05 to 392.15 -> 0.8154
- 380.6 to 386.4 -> 0.9442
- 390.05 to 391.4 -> 0.9676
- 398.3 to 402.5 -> 0.7582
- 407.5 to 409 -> 0.924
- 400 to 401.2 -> 1.105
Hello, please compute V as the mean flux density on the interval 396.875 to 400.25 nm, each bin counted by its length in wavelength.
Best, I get 0.991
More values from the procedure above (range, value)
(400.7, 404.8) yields 1.35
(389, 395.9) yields 1.17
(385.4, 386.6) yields 1.22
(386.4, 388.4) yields 1.12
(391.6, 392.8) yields 1.28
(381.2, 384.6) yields 1.14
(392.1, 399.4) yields 1.07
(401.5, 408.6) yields 1.27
